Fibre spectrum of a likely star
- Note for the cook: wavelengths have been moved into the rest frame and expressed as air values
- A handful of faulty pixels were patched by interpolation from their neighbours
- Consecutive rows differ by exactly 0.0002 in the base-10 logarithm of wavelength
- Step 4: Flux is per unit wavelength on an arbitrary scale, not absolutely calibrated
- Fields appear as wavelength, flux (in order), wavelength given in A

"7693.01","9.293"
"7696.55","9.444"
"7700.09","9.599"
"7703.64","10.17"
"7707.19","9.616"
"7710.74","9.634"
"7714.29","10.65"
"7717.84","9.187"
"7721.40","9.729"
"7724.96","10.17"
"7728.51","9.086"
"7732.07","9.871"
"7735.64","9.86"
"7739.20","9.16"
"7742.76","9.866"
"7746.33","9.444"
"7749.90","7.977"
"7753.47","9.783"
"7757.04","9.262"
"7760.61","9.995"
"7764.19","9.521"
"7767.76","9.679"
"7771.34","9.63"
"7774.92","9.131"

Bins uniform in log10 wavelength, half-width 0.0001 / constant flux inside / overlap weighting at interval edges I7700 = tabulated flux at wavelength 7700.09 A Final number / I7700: 9.599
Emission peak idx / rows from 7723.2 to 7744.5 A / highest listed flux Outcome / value 10.17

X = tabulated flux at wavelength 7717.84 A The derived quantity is 9.187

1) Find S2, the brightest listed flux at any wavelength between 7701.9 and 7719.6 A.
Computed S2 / 10.65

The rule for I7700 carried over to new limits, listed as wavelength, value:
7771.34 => 9.63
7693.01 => 9.293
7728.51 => 9.086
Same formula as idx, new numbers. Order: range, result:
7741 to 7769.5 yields 9.995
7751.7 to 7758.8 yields 9.783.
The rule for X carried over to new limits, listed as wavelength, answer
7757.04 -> 9.262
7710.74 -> 9.634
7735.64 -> 9.86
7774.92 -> 9.131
